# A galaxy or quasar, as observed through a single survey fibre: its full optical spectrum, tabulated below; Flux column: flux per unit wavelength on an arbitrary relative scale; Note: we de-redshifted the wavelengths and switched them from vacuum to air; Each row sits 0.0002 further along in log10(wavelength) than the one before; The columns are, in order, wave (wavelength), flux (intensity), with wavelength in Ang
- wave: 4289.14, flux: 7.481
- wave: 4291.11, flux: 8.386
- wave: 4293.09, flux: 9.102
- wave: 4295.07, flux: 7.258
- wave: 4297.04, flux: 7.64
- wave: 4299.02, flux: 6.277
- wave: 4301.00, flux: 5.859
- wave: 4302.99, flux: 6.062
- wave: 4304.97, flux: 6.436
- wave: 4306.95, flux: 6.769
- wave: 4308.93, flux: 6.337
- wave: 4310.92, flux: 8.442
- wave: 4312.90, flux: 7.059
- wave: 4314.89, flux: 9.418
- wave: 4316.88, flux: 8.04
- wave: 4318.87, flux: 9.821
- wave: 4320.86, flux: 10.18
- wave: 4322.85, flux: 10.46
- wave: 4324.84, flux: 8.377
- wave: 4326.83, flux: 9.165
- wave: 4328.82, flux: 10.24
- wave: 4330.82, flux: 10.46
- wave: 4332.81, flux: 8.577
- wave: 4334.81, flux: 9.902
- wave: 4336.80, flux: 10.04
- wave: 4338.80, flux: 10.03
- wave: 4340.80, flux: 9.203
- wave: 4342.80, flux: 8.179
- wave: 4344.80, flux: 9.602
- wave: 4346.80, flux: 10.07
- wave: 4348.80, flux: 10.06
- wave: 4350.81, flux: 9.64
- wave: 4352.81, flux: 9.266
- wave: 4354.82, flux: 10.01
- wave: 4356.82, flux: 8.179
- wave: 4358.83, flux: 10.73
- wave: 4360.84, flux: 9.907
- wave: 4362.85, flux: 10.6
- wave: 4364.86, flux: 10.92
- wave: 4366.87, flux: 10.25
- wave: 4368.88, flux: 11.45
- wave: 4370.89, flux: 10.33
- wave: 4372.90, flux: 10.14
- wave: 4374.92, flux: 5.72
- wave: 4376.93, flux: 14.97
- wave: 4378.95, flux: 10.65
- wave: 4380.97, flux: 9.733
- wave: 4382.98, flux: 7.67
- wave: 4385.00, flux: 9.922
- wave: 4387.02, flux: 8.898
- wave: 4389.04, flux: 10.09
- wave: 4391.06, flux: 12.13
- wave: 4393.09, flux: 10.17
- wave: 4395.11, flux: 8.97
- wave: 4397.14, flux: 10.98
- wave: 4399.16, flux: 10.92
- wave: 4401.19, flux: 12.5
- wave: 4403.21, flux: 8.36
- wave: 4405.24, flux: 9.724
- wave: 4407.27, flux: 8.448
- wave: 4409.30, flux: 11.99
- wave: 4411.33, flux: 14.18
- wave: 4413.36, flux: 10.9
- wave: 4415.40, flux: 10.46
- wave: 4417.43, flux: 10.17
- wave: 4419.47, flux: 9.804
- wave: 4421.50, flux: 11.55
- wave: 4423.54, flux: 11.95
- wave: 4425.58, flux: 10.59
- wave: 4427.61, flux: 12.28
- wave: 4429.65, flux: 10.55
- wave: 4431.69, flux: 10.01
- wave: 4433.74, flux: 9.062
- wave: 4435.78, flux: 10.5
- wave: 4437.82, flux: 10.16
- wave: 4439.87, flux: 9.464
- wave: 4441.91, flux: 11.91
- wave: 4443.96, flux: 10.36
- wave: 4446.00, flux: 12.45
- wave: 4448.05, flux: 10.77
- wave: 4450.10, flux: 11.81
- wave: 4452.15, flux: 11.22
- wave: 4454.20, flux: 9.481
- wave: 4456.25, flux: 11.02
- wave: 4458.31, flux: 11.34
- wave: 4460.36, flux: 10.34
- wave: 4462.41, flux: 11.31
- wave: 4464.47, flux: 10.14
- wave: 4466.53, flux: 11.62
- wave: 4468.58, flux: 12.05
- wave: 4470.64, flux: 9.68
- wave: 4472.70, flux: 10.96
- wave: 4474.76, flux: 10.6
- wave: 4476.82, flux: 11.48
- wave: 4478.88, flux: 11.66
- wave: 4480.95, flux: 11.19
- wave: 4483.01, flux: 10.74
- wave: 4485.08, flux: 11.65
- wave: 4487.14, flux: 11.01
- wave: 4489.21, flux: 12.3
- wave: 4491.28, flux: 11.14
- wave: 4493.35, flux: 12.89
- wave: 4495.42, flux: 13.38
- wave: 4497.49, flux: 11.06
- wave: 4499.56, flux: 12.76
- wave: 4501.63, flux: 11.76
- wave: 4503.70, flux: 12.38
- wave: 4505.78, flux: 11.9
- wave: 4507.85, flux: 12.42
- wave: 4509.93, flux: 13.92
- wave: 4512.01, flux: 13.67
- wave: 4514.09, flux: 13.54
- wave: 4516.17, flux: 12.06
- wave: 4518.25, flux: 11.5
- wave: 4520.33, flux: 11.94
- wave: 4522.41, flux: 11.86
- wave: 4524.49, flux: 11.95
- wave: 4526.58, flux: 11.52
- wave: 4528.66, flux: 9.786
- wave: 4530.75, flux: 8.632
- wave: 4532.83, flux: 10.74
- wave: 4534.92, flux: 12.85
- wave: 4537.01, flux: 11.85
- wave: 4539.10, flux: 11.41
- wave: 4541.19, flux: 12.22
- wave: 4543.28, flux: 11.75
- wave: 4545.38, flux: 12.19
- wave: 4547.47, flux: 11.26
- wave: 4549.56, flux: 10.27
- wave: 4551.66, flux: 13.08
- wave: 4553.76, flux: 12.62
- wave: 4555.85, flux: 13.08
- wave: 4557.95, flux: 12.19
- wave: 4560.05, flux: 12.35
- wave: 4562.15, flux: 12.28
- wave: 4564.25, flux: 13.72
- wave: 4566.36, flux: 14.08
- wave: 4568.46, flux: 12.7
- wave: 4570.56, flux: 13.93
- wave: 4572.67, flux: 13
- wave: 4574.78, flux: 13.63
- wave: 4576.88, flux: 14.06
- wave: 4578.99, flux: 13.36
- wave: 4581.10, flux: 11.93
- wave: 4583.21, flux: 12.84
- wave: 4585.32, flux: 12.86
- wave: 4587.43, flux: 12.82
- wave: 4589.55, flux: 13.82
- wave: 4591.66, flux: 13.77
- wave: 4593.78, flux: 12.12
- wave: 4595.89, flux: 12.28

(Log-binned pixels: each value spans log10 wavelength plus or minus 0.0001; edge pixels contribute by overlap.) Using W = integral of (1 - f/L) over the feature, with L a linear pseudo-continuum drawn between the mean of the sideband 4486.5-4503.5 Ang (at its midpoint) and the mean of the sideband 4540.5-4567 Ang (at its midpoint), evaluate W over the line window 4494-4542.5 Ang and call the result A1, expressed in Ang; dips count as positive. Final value 0.9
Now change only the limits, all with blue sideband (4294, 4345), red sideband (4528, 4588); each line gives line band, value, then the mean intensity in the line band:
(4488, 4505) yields -1.3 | 12.2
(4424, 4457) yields -1.0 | 10.7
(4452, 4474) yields -0.1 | 10.8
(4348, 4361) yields -0.9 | 9.66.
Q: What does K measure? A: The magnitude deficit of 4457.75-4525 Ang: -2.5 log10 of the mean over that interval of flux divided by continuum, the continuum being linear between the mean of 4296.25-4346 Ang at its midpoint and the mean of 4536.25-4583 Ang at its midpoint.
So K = -0.03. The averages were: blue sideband 8.52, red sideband 12.6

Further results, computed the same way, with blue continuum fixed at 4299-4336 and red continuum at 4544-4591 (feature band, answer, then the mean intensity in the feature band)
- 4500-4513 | -0.08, 12.7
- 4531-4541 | 0.07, 11.5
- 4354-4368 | -0.11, 10.1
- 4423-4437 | -0.03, 10.7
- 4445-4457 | -0.04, 11.1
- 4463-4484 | 0.01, 11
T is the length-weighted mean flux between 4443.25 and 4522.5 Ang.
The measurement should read 11.6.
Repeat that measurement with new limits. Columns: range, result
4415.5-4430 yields 11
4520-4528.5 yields 11.6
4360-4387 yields 10.1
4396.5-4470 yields 10.8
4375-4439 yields 10.5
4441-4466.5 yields 11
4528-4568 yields 11.9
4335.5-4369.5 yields 9.87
